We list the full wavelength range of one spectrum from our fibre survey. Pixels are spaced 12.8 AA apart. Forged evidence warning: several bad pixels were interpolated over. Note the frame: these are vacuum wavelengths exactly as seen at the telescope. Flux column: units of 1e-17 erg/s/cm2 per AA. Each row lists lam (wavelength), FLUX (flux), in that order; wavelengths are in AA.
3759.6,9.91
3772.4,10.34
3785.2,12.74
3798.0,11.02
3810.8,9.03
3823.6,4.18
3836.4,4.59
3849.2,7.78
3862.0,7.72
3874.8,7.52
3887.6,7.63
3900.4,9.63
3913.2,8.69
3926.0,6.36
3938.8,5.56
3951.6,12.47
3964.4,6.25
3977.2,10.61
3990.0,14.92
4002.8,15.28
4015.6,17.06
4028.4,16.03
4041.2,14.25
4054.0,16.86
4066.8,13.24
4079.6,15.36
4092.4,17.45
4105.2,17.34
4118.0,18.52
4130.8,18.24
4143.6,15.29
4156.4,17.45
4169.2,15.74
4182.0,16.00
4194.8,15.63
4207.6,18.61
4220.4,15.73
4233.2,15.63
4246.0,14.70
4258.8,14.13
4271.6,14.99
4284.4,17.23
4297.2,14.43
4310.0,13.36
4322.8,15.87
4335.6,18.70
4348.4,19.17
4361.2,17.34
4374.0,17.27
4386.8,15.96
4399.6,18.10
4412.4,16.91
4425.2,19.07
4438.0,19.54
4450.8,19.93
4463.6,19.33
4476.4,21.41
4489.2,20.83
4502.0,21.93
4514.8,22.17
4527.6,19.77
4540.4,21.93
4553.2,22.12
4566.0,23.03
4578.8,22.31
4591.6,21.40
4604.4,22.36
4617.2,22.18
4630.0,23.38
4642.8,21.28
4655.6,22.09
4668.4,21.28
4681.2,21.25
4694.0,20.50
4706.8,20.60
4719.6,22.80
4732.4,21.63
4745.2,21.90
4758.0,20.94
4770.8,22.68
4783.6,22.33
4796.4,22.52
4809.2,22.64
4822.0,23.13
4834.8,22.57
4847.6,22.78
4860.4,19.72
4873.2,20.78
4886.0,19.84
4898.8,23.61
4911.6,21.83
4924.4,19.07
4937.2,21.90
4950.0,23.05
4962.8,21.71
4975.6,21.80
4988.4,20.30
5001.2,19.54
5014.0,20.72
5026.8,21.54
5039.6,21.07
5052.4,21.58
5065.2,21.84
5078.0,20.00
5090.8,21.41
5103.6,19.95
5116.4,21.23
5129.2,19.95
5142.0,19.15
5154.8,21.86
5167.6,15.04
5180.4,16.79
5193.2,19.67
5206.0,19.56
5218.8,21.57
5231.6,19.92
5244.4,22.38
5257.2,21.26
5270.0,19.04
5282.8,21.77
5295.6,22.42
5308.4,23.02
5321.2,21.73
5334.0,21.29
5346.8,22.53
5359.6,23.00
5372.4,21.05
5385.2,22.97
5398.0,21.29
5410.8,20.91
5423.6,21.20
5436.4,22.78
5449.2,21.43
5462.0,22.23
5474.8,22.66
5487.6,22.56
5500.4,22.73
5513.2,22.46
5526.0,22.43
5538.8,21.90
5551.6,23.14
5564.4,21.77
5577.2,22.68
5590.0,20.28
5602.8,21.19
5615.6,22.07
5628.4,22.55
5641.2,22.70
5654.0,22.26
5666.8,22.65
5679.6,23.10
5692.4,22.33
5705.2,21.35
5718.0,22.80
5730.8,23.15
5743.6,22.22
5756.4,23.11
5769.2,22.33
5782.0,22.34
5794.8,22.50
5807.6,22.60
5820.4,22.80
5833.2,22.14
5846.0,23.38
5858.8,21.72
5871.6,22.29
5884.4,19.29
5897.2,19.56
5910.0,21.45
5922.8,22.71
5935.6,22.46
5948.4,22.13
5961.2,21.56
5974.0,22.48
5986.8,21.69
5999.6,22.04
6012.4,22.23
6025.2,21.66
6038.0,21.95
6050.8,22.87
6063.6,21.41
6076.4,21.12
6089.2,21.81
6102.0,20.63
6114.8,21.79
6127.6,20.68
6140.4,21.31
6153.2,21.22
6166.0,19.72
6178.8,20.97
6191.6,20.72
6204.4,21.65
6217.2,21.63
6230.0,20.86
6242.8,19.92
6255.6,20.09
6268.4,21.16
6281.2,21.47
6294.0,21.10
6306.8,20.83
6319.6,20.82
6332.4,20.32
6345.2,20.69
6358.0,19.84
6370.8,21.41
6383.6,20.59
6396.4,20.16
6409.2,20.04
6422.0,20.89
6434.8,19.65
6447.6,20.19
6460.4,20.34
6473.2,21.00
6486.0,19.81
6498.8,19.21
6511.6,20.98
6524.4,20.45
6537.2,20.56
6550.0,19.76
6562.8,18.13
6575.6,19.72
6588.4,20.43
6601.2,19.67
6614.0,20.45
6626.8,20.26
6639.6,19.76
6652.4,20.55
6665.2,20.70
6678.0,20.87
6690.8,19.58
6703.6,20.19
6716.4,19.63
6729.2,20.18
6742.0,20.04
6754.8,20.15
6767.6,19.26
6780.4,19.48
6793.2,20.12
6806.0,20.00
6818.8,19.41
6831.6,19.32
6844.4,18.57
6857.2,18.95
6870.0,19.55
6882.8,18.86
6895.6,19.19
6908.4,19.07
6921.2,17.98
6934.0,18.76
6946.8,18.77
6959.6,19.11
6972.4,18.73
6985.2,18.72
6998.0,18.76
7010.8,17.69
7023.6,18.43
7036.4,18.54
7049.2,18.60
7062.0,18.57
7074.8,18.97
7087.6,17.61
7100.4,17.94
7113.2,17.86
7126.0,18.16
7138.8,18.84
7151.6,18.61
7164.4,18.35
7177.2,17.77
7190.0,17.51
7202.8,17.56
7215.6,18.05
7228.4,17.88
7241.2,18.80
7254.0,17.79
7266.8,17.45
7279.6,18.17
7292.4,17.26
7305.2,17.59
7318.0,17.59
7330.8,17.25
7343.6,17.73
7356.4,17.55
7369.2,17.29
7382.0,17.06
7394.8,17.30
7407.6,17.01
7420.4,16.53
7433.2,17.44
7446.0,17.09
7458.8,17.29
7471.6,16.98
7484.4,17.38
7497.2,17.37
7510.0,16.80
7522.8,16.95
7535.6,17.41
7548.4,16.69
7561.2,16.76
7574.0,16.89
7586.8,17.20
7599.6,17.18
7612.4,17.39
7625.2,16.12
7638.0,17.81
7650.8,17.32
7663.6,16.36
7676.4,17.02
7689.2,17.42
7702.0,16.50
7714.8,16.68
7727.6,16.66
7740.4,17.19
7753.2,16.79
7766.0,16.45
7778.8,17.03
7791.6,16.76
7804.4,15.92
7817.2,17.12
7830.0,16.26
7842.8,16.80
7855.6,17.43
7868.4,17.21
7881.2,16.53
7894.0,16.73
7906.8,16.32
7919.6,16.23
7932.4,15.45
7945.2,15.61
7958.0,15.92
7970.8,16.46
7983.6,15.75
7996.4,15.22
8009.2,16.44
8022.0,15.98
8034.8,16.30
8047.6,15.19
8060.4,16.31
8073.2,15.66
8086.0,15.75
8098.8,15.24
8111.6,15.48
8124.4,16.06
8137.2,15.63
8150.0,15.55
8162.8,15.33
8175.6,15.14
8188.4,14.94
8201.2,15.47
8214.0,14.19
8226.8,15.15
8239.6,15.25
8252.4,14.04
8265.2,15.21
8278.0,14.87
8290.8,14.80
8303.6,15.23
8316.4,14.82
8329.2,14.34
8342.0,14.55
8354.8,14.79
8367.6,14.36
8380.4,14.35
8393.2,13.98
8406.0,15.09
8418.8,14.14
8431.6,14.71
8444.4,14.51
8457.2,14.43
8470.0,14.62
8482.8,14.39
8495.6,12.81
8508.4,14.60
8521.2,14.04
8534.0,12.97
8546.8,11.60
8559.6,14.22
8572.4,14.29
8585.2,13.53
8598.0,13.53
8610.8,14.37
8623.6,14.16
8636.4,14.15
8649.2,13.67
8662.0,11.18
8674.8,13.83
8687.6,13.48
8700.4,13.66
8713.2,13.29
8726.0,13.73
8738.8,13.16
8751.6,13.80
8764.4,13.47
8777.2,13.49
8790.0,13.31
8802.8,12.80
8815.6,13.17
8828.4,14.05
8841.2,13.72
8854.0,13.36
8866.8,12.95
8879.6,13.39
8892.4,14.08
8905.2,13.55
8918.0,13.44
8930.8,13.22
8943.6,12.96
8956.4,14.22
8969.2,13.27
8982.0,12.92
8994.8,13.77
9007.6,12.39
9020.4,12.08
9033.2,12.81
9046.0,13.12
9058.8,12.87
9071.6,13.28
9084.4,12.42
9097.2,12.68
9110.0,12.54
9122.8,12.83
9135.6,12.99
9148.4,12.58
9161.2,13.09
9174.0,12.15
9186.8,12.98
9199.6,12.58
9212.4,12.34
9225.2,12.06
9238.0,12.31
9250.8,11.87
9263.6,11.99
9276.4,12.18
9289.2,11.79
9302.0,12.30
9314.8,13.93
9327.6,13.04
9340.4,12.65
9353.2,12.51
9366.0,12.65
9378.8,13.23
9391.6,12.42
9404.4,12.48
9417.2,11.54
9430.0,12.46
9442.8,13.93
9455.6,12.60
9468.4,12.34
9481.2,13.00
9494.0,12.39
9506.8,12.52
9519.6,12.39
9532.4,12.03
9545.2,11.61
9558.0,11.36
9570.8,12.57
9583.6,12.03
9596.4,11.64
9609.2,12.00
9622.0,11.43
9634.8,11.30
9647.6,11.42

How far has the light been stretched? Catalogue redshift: 0.000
